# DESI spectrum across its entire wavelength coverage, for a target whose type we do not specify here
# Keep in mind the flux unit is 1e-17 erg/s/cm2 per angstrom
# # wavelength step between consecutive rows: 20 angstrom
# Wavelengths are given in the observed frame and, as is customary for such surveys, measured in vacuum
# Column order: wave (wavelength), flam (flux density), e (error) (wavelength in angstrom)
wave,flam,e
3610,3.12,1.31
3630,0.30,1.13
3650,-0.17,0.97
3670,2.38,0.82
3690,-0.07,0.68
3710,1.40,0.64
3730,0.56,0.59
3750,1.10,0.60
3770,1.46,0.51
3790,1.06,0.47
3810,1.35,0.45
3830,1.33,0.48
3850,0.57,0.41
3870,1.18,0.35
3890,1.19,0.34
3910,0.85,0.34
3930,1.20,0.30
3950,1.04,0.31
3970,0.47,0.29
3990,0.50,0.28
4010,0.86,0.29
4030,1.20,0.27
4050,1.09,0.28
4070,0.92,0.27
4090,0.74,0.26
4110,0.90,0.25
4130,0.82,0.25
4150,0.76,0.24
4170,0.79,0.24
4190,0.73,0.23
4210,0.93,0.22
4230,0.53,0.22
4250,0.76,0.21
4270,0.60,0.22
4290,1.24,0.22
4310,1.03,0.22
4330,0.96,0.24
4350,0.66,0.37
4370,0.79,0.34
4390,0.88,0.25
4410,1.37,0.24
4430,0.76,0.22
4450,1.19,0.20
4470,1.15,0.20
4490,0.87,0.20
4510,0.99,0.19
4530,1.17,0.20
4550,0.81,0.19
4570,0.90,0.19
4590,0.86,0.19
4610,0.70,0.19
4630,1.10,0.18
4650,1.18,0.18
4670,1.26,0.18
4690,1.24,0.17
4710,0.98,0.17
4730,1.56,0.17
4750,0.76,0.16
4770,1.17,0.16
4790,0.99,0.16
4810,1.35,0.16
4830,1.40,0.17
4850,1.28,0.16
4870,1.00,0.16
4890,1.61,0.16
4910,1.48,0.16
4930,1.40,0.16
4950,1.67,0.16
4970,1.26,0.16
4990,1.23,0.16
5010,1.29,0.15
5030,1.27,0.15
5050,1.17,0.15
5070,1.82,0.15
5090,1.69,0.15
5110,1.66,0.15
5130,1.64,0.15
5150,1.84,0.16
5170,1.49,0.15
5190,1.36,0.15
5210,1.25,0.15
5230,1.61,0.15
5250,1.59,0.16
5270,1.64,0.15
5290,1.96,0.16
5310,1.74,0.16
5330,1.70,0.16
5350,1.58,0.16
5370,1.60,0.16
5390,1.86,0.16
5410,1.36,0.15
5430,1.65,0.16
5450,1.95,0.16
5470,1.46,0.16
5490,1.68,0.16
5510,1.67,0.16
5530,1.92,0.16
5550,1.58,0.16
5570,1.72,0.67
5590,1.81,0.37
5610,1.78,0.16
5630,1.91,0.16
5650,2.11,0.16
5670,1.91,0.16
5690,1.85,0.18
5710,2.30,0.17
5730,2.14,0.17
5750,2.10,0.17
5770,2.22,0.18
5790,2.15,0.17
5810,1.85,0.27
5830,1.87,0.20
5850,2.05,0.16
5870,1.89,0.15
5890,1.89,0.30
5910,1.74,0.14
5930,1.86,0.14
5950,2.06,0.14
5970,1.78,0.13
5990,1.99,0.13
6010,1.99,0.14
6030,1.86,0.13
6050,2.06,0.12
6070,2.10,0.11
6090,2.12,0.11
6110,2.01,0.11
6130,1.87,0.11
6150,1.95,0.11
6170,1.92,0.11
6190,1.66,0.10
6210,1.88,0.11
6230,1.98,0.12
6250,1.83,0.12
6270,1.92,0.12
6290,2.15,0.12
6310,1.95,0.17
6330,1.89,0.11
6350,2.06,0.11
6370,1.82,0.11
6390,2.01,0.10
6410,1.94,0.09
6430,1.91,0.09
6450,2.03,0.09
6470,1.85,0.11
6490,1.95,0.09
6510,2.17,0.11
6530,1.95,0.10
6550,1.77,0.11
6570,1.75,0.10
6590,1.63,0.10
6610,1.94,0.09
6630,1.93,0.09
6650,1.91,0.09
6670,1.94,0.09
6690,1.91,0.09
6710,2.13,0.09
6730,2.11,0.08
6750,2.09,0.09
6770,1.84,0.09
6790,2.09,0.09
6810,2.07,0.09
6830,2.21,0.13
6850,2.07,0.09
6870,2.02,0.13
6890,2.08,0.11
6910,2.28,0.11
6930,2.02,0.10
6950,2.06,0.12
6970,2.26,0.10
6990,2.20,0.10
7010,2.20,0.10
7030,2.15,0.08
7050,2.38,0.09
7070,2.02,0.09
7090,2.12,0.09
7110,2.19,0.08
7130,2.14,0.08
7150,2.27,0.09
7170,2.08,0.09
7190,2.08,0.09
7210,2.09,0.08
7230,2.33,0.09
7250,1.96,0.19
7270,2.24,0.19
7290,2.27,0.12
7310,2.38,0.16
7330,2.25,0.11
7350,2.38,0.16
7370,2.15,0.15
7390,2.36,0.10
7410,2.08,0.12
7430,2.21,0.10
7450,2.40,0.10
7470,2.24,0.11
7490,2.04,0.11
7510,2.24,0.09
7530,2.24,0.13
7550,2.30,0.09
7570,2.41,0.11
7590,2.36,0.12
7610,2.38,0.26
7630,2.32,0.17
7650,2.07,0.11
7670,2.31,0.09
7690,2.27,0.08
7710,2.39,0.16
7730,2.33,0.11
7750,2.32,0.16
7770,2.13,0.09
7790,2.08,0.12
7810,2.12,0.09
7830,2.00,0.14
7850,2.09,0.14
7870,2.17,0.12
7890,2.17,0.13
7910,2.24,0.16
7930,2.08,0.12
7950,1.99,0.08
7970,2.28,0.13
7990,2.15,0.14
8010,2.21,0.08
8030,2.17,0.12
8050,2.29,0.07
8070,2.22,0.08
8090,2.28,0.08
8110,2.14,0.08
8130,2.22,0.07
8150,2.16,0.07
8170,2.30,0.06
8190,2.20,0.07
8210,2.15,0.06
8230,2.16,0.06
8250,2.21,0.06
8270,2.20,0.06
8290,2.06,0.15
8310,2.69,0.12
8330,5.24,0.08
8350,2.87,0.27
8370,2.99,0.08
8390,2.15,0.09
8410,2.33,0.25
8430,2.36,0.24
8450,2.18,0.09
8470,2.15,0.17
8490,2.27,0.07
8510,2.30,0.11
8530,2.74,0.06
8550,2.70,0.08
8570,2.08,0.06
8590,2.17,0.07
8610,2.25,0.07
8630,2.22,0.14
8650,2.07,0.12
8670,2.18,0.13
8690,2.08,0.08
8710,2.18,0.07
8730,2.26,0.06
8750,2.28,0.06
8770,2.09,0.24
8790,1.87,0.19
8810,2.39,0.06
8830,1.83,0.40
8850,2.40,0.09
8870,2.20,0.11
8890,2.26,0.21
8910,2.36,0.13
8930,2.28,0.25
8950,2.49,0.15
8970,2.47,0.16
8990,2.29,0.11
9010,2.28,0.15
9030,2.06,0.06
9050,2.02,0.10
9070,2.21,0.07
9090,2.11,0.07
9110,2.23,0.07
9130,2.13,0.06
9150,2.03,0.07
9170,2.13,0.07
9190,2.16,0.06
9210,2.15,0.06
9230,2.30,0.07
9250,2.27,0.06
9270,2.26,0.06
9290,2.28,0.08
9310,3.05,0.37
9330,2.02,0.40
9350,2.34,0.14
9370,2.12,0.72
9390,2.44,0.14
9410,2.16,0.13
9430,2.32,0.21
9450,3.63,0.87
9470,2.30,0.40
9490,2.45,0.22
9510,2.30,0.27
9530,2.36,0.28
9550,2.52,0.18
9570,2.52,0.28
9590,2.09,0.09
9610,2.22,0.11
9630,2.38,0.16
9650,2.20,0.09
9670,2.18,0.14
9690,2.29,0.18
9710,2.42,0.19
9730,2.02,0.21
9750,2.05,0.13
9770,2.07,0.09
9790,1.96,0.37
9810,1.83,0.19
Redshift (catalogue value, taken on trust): 0.269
